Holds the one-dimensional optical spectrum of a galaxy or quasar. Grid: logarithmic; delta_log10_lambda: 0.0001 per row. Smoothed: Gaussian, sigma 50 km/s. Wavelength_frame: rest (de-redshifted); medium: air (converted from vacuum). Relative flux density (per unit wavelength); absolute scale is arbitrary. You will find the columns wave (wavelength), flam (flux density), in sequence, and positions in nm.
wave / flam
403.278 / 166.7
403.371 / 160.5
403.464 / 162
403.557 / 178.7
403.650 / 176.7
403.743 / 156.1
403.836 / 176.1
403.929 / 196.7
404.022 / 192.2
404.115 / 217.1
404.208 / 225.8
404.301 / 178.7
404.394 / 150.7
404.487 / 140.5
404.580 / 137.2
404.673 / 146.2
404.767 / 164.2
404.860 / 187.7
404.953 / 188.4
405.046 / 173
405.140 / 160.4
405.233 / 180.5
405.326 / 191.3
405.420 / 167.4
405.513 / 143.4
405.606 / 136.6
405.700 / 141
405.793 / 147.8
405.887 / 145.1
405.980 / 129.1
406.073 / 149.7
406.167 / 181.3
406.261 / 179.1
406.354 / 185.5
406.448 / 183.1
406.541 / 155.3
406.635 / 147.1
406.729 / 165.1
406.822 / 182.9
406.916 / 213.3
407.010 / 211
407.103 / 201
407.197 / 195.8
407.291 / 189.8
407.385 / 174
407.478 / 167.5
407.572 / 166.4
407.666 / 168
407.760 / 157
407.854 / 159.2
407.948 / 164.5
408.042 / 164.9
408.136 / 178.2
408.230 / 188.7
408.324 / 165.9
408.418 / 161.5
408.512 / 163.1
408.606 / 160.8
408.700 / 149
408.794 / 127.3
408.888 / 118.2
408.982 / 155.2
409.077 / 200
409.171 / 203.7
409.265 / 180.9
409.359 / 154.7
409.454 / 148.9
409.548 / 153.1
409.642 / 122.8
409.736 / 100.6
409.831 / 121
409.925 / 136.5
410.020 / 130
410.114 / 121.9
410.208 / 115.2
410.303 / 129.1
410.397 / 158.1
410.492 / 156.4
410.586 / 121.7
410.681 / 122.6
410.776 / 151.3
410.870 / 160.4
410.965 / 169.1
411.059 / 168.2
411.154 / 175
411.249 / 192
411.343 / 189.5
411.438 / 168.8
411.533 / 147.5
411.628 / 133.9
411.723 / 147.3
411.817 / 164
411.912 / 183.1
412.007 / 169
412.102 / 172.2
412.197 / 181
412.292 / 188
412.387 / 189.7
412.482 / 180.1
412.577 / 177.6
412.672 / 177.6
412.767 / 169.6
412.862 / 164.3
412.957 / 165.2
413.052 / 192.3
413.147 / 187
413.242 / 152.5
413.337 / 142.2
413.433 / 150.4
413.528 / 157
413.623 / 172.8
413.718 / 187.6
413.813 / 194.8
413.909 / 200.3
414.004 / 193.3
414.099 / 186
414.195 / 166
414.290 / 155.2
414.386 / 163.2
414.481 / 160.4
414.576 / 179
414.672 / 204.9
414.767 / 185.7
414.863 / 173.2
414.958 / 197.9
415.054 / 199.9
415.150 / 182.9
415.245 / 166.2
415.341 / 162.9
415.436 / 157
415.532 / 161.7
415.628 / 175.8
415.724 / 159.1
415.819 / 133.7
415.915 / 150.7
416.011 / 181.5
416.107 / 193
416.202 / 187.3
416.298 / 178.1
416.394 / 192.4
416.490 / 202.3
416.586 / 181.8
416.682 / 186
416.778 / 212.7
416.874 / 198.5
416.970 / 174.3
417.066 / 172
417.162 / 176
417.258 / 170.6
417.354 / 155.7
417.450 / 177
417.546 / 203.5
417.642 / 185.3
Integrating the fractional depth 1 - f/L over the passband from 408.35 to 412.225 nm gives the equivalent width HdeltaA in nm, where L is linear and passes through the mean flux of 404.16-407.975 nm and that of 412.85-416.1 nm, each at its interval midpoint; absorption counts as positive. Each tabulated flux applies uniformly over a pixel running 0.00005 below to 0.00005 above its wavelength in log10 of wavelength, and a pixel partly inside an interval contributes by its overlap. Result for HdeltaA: 0.40 nm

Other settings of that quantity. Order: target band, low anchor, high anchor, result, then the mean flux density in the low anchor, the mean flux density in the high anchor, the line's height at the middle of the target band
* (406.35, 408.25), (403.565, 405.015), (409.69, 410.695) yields -0.31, 176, 129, 152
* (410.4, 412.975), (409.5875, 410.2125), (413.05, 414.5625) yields -0.37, 122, 172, 145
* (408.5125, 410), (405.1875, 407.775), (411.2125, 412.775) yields 0.19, 170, 172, 171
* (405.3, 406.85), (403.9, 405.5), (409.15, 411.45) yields 0.08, 175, 149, 169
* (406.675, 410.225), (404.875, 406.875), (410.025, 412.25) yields -0.03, 164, 156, 160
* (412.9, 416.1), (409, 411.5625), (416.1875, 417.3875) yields -0.01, 152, 184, 173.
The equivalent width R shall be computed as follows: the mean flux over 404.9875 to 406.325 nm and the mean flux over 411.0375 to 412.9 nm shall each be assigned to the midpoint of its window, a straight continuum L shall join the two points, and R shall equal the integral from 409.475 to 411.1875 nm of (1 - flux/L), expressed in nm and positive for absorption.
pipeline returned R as 0.30 nm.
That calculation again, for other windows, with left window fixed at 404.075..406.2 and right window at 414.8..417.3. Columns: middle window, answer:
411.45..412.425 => 0.03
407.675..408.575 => 0.01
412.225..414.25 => -0.02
